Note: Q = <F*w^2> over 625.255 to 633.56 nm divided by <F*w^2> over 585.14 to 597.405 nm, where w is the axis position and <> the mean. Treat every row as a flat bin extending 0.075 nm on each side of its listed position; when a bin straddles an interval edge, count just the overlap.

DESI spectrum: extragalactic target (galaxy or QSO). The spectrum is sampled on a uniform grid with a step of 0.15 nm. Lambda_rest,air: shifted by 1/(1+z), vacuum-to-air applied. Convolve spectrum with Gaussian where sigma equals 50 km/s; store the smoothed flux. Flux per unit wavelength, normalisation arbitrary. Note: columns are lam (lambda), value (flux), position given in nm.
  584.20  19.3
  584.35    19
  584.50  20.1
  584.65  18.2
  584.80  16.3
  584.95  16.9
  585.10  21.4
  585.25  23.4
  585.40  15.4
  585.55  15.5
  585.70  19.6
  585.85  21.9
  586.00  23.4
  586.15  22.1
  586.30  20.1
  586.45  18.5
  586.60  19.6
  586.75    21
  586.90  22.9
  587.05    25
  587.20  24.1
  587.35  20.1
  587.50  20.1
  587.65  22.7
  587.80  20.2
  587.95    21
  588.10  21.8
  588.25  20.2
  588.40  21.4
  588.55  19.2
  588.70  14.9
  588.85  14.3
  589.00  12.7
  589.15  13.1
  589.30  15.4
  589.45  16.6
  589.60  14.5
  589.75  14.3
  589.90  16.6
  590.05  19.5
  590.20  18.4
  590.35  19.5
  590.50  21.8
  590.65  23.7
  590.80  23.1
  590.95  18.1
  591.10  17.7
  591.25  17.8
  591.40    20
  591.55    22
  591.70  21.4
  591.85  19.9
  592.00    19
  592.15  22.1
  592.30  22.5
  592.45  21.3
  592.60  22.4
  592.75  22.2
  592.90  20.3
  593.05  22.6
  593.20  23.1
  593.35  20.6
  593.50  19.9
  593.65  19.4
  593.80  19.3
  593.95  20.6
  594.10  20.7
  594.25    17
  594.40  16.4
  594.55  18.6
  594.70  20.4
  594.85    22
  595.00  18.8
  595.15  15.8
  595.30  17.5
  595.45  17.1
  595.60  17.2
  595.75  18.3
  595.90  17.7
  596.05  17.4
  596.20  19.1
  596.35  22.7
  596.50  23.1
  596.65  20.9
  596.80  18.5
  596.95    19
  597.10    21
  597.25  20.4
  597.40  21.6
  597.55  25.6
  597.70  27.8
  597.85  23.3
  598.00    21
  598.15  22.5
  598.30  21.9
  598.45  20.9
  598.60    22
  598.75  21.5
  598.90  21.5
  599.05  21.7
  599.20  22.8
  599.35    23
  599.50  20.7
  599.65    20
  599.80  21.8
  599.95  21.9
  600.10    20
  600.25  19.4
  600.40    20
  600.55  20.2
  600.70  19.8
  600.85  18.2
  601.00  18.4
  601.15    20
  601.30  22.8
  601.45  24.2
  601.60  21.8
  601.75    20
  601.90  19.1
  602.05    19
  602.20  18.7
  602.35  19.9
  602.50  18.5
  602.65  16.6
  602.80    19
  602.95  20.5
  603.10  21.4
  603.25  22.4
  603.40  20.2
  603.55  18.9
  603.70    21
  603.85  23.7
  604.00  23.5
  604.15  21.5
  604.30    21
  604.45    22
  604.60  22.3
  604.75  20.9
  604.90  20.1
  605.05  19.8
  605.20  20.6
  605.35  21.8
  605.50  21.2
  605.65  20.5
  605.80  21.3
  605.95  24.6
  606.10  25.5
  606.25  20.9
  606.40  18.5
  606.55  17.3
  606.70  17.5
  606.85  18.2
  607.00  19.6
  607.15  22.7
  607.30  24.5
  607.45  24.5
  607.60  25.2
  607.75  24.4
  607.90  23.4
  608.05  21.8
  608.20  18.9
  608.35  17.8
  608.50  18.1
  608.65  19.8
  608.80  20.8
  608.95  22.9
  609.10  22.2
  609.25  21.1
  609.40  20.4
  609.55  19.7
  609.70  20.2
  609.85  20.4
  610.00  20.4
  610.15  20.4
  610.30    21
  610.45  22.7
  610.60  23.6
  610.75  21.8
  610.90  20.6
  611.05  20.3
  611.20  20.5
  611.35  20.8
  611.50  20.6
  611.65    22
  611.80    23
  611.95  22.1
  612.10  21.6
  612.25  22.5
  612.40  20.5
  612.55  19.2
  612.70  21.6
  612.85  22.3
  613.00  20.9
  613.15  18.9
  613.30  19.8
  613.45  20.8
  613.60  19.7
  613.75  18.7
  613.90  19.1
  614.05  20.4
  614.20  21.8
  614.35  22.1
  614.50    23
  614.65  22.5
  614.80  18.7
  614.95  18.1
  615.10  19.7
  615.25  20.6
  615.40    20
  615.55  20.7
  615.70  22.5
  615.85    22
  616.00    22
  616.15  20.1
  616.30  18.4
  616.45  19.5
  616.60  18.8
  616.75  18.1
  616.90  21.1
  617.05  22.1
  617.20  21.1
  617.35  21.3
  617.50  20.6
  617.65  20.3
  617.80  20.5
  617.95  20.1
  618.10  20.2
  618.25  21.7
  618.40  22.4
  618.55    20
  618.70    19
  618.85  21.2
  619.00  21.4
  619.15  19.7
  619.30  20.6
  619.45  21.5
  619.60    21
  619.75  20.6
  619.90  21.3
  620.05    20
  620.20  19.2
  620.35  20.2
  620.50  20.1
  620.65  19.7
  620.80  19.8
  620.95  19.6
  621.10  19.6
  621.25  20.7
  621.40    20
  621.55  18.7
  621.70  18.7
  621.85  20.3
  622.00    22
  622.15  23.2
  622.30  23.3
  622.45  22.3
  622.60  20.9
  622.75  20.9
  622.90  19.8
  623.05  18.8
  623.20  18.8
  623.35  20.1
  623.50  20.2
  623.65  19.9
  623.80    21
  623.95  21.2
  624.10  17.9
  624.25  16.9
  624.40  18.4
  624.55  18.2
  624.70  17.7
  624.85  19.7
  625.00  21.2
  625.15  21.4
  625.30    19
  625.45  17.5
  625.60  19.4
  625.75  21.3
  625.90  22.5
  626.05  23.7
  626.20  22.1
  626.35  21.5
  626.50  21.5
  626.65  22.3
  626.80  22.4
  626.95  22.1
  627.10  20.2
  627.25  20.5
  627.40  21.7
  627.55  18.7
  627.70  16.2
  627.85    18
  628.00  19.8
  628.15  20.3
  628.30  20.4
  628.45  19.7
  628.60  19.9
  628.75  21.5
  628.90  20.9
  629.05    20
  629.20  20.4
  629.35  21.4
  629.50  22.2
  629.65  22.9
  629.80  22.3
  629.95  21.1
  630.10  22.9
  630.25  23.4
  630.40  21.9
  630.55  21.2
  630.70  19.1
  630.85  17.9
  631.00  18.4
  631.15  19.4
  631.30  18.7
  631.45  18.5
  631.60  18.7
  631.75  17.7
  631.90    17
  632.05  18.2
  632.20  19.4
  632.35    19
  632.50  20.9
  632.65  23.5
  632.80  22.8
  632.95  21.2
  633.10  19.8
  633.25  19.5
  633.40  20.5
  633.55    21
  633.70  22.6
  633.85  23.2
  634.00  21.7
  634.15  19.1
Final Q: 1.18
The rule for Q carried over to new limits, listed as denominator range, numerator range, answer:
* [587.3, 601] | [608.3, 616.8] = 1.10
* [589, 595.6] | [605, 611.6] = 1.16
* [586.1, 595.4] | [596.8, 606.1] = 1.11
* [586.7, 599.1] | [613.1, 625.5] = 1.10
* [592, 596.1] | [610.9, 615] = 1.13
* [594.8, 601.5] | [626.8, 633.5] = 1.09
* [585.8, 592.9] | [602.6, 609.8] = 1.13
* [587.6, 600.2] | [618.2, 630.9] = 1.13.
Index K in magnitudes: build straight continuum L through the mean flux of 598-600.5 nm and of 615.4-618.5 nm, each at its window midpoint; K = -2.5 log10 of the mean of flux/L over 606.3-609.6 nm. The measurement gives 0.01 mag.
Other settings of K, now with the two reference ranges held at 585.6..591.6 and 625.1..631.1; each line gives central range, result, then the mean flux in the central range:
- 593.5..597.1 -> 0.03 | 19.1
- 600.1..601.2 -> 0.02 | 19.5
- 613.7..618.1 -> -0.01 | 20.5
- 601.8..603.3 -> 0.02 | 19.5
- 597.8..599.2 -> -0.11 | 21.8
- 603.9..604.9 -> -0.09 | 21.8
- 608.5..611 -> -0.05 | 21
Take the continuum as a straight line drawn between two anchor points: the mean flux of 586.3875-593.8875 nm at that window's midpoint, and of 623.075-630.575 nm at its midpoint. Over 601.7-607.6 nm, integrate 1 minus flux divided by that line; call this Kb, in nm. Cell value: -0.22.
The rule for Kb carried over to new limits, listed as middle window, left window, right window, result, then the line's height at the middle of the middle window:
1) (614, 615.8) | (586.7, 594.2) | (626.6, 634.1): -0.06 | 20.2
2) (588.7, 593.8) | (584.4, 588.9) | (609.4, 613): 0.27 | 20.3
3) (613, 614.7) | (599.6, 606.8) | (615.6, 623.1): 0.00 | 20.6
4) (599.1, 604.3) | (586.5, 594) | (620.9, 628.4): -0.16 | 19.9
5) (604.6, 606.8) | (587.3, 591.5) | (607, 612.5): 0.01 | 20.9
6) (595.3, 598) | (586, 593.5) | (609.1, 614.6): -0.05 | 20.2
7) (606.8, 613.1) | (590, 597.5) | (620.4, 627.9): -0.37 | 20.1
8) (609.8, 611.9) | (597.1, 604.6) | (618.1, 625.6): -0.07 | 20.6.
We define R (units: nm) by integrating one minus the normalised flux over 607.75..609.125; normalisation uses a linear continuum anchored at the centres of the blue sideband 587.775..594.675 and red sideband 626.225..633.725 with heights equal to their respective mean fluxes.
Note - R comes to -0.07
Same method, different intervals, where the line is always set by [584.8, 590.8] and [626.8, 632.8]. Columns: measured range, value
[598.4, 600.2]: -0.18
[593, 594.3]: -0.06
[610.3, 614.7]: -0.29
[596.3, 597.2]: -0.06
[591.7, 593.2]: -0.16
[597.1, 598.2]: -0.20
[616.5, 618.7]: -0.06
